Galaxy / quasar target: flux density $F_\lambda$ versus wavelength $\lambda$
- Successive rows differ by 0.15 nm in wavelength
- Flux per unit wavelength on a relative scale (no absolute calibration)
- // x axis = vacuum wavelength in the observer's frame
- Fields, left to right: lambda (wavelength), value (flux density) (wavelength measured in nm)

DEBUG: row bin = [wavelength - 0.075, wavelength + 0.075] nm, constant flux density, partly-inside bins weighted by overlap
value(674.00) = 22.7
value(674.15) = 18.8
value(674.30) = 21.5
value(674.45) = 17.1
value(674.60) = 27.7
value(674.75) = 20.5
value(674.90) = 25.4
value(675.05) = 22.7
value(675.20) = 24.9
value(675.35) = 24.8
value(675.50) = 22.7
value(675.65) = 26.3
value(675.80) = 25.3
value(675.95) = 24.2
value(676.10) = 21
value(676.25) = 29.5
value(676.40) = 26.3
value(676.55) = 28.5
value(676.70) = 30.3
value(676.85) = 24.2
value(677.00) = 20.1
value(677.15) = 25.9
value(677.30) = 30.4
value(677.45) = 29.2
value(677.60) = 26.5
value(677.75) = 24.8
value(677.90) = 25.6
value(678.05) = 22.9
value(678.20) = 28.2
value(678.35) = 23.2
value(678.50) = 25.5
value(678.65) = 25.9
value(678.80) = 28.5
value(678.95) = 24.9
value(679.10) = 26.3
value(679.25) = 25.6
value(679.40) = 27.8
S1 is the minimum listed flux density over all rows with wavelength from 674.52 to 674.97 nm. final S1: 20.5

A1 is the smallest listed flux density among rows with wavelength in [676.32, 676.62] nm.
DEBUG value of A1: 26.3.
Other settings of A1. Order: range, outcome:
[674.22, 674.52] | 17.1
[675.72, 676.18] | 21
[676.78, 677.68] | 20.1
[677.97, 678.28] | 22.9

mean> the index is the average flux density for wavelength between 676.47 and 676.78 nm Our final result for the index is 29.3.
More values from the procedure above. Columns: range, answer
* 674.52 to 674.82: 24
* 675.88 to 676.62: 25.9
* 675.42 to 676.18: 23.9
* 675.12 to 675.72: 24.6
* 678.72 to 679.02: 26.7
